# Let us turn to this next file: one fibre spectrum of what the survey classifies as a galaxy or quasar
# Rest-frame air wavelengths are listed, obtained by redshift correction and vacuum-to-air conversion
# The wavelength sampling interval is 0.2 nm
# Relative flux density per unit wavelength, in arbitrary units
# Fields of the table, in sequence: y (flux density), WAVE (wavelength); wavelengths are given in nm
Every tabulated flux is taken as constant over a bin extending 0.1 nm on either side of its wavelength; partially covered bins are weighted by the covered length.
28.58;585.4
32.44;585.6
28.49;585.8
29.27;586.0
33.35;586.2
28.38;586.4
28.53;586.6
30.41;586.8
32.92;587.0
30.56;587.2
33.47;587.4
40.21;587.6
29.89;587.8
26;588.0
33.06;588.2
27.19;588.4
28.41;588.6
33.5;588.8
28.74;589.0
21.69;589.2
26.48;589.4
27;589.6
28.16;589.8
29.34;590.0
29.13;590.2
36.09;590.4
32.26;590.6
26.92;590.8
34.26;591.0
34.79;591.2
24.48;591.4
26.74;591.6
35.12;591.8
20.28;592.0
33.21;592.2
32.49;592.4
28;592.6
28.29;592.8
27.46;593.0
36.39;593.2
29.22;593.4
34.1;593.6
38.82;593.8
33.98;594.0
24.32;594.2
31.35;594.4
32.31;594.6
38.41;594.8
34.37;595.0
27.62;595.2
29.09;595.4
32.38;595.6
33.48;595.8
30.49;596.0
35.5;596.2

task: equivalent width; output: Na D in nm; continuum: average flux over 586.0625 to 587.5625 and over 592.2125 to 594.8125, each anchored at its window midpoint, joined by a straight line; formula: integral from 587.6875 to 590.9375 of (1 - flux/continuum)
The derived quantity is 0.25 nm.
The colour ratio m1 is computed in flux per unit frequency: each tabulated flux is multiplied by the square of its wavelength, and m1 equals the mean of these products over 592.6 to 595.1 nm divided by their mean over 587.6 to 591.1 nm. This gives 1.1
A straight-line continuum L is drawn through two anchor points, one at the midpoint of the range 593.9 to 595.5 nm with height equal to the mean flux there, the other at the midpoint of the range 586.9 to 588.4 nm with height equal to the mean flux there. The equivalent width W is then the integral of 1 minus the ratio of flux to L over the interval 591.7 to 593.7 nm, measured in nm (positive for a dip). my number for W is 0.07 nm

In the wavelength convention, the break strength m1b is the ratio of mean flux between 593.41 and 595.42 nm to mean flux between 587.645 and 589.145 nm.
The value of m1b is 1.09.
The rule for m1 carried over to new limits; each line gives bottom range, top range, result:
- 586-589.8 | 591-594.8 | 1.05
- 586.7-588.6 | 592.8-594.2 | 1.05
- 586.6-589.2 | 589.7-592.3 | 0.99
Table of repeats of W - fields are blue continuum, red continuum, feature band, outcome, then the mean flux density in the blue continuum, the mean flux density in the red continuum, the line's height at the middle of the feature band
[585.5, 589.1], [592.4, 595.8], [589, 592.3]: 0.23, 30.8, 31.7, 31.3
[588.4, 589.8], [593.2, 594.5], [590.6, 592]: 0.00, 27.6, 32.3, 29.8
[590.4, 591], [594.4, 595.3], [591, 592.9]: 0.14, 31.5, 33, 31.9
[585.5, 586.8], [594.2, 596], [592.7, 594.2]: -0.03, 30.1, 31.8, 31.5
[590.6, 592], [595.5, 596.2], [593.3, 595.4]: -0.04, 29.8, 32.6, 31.7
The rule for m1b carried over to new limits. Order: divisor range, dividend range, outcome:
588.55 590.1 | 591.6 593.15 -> 1.05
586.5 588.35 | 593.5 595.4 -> 1.03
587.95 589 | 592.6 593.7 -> 1.04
